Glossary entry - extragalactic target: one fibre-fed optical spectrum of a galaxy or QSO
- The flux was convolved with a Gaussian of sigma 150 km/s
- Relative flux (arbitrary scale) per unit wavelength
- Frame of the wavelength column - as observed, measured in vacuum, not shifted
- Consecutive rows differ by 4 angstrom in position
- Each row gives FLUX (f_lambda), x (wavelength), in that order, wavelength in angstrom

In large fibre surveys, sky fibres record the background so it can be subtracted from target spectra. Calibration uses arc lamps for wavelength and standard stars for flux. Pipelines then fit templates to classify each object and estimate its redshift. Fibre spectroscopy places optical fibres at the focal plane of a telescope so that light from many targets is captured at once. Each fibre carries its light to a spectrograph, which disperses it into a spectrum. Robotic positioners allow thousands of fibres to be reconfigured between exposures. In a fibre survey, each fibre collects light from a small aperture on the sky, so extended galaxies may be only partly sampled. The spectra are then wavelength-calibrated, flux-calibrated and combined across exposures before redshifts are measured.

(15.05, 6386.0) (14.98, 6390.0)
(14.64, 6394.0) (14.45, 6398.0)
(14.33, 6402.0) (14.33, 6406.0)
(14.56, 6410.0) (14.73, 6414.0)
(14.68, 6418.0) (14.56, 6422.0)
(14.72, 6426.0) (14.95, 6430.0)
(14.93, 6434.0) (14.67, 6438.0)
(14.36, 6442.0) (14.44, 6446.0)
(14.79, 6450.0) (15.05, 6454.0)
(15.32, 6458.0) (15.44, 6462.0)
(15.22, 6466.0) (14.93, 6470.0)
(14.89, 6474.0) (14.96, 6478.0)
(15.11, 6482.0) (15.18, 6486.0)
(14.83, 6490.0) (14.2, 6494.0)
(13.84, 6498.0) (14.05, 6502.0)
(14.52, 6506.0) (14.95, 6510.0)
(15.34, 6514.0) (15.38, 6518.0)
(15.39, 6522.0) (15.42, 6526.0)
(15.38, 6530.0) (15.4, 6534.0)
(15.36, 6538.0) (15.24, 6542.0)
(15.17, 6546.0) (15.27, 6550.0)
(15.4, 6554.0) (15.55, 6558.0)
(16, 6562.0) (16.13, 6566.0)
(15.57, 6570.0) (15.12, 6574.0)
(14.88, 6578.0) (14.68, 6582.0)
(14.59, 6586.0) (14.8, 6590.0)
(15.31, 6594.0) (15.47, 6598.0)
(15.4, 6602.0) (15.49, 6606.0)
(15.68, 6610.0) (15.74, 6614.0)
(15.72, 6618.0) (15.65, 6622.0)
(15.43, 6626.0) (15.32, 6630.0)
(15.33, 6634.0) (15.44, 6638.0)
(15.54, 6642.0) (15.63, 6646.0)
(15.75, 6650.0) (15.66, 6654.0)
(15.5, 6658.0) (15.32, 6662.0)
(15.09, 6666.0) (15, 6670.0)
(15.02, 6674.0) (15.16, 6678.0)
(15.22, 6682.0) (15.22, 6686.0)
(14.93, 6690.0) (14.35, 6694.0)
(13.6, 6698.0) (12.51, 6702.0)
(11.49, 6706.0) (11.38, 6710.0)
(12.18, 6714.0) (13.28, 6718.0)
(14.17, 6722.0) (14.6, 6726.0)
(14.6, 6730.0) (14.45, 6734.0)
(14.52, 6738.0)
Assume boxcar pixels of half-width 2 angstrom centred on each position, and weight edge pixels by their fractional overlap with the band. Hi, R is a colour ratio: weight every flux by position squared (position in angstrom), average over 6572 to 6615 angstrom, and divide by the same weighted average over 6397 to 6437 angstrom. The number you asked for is 1.10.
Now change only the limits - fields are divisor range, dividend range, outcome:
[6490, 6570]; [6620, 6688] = 1.05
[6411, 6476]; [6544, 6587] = 1.07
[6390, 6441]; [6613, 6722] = 1.08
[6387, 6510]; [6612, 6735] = 1.07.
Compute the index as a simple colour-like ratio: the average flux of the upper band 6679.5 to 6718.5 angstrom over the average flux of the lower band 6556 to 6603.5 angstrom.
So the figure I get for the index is 0.88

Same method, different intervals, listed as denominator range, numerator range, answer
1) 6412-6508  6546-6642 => 1.04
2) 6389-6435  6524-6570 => 1.06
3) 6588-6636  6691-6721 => 0.83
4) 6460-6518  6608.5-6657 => 1.05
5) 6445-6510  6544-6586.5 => 1.04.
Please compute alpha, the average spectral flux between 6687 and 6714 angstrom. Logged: 13.1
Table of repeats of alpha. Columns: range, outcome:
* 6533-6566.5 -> 15.5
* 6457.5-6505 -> 14.8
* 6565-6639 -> 15.3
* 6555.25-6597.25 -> 15.3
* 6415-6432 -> 14.7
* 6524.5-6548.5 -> 15.3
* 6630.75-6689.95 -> 15.3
